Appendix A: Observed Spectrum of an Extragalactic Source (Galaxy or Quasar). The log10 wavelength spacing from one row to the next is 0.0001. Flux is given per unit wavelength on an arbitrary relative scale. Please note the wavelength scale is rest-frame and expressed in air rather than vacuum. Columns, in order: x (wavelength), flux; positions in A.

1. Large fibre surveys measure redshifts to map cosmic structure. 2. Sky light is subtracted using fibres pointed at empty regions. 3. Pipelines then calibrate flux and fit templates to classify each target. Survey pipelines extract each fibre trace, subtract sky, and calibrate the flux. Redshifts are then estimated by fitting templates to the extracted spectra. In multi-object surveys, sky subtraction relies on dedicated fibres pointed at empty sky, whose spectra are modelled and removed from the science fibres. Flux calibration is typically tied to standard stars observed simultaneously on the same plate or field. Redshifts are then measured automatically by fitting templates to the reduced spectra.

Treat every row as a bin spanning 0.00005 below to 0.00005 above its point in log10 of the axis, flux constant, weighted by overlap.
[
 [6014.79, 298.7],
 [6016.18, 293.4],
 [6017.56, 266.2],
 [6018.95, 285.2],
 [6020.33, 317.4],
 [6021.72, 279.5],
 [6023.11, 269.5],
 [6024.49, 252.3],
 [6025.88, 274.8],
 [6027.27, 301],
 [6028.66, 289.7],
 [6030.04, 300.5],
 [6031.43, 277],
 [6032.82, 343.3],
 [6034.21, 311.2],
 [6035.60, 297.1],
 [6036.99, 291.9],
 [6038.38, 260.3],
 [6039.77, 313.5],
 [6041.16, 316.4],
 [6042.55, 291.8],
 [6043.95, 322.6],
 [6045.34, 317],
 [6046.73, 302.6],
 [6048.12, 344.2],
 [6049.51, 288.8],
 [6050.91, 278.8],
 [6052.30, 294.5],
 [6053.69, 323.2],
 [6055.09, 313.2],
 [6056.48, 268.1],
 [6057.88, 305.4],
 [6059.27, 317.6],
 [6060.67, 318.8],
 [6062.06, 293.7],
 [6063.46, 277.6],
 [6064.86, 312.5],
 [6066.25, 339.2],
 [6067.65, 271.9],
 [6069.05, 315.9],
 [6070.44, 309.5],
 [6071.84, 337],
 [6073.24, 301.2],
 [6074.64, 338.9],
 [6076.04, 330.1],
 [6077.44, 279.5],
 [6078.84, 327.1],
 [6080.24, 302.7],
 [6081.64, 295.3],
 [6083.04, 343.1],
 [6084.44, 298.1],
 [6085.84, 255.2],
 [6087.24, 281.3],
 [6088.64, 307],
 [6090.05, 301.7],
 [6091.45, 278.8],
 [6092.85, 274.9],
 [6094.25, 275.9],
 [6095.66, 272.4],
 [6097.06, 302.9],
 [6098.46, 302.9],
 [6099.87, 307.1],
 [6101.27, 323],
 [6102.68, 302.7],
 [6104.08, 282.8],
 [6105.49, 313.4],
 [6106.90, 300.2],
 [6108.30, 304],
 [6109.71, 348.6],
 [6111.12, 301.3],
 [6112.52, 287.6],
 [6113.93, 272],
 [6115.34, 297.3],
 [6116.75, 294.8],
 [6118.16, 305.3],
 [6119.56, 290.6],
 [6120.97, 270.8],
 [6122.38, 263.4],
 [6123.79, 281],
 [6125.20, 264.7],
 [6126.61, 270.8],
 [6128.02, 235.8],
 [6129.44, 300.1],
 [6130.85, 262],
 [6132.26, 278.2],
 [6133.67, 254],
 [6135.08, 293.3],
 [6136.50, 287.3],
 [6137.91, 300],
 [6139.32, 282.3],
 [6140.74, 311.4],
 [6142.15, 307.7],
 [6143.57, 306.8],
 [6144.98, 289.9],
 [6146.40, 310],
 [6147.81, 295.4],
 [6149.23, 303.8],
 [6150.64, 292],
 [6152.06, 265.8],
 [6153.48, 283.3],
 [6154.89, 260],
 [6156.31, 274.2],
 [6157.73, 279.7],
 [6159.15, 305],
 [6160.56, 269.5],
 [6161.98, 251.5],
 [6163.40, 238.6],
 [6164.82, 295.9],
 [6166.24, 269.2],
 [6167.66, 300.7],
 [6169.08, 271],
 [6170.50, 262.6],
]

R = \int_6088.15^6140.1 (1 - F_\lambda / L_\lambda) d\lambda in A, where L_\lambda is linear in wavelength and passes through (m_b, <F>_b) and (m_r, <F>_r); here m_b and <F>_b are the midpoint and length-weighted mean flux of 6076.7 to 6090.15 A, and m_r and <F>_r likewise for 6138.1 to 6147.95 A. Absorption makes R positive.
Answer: 1.9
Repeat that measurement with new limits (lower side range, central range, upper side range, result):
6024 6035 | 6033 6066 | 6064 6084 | -0.06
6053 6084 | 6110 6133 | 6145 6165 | 0.86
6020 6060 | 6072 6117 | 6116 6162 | -1.60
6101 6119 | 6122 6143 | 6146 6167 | 0.79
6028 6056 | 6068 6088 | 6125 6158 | -0.74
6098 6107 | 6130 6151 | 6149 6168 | -0.45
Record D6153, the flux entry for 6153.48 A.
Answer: 283.3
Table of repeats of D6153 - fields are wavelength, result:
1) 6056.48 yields 268.1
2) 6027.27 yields 301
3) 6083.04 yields 343.1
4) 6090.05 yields 301.7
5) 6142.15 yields 307.7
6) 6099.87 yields 307.1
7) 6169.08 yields 271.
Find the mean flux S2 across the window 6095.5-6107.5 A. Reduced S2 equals 302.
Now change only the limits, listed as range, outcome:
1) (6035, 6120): 302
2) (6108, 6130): 286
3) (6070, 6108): 302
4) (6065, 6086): 311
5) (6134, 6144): 296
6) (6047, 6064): 302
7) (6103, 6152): 290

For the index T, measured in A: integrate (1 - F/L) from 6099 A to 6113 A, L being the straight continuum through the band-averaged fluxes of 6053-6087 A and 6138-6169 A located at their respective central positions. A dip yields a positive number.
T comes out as -0.5 A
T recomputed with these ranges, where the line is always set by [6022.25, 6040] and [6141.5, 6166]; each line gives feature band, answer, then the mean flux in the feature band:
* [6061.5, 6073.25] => -0.76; 307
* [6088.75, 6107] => -0.56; 295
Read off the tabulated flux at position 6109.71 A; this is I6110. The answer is 348.6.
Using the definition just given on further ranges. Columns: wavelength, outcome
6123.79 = 281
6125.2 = 264.7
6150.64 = 292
